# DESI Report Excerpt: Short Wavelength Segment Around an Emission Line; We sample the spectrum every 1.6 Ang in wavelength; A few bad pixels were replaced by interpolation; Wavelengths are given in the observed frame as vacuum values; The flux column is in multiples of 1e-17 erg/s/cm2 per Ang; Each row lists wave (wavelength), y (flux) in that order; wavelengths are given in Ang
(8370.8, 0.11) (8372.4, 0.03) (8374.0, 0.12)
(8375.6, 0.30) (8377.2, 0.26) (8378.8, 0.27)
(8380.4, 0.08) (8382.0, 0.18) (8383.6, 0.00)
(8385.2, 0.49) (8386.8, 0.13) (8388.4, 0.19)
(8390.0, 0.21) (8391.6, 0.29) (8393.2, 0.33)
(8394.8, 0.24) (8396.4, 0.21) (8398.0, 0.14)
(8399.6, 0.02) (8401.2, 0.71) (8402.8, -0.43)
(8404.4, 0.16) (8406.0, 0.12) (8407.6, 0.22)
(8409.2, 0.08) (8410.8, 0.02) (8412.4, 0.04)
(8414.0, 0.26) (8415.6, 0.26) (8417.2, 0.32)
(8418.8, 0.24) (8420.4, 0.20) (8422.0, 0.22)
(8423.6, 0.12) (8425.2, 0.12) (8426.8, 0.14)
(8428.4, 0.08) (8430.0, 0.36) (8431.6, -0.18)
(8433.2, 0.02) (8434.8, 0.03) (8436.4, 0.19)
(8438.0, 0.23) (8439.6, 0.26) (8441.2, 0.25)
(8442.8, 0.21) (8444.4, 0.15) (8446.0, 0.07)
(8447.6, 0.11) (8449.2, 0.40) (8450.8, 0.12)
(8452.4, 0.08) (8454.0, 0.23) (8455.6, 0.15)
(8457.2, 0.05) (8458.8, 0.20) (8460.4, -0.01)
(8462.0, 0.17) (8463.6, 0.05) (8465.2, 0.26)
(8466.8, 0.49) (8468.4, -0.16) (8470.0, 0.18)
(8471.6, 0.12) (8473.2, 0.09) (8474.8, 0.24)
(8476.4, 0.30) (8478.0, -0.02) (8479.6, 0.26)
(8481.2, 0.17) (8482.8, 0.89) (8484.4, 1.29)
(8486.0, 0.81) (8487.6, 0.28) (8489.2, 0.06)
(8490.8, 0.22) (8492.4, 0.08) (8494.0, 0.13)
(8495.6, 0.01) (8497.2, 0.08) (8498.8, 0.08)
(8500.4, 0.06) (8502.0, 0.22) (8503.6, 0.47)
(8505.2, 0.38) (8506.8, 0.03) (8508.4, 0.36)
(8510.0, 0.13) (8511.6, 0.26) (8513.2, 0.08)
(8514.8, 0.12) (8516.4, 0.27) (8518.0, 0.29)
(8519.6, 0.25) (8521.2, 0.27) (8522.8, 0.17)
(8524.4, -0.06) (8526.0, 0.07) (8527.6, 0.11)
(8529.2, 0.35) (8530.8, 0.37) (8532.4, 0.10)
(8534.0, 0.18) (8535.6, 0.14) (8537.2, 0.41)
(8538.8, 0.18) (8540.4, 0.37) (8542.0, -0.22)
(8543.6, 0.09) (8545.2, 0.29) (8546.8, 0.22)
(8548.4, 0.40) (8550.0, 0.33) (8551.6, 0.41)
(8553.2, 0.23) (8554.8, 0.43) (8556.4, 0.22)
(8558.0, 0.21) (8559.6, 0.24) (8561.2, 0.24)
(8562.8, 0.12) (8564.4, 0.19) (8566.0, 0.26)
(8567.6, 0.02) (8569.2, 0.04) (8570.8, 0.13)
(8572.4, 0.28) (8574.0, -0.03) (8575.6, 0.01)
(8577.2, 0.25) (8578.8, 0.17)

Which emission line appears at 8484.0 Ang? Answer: H-beta 4861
